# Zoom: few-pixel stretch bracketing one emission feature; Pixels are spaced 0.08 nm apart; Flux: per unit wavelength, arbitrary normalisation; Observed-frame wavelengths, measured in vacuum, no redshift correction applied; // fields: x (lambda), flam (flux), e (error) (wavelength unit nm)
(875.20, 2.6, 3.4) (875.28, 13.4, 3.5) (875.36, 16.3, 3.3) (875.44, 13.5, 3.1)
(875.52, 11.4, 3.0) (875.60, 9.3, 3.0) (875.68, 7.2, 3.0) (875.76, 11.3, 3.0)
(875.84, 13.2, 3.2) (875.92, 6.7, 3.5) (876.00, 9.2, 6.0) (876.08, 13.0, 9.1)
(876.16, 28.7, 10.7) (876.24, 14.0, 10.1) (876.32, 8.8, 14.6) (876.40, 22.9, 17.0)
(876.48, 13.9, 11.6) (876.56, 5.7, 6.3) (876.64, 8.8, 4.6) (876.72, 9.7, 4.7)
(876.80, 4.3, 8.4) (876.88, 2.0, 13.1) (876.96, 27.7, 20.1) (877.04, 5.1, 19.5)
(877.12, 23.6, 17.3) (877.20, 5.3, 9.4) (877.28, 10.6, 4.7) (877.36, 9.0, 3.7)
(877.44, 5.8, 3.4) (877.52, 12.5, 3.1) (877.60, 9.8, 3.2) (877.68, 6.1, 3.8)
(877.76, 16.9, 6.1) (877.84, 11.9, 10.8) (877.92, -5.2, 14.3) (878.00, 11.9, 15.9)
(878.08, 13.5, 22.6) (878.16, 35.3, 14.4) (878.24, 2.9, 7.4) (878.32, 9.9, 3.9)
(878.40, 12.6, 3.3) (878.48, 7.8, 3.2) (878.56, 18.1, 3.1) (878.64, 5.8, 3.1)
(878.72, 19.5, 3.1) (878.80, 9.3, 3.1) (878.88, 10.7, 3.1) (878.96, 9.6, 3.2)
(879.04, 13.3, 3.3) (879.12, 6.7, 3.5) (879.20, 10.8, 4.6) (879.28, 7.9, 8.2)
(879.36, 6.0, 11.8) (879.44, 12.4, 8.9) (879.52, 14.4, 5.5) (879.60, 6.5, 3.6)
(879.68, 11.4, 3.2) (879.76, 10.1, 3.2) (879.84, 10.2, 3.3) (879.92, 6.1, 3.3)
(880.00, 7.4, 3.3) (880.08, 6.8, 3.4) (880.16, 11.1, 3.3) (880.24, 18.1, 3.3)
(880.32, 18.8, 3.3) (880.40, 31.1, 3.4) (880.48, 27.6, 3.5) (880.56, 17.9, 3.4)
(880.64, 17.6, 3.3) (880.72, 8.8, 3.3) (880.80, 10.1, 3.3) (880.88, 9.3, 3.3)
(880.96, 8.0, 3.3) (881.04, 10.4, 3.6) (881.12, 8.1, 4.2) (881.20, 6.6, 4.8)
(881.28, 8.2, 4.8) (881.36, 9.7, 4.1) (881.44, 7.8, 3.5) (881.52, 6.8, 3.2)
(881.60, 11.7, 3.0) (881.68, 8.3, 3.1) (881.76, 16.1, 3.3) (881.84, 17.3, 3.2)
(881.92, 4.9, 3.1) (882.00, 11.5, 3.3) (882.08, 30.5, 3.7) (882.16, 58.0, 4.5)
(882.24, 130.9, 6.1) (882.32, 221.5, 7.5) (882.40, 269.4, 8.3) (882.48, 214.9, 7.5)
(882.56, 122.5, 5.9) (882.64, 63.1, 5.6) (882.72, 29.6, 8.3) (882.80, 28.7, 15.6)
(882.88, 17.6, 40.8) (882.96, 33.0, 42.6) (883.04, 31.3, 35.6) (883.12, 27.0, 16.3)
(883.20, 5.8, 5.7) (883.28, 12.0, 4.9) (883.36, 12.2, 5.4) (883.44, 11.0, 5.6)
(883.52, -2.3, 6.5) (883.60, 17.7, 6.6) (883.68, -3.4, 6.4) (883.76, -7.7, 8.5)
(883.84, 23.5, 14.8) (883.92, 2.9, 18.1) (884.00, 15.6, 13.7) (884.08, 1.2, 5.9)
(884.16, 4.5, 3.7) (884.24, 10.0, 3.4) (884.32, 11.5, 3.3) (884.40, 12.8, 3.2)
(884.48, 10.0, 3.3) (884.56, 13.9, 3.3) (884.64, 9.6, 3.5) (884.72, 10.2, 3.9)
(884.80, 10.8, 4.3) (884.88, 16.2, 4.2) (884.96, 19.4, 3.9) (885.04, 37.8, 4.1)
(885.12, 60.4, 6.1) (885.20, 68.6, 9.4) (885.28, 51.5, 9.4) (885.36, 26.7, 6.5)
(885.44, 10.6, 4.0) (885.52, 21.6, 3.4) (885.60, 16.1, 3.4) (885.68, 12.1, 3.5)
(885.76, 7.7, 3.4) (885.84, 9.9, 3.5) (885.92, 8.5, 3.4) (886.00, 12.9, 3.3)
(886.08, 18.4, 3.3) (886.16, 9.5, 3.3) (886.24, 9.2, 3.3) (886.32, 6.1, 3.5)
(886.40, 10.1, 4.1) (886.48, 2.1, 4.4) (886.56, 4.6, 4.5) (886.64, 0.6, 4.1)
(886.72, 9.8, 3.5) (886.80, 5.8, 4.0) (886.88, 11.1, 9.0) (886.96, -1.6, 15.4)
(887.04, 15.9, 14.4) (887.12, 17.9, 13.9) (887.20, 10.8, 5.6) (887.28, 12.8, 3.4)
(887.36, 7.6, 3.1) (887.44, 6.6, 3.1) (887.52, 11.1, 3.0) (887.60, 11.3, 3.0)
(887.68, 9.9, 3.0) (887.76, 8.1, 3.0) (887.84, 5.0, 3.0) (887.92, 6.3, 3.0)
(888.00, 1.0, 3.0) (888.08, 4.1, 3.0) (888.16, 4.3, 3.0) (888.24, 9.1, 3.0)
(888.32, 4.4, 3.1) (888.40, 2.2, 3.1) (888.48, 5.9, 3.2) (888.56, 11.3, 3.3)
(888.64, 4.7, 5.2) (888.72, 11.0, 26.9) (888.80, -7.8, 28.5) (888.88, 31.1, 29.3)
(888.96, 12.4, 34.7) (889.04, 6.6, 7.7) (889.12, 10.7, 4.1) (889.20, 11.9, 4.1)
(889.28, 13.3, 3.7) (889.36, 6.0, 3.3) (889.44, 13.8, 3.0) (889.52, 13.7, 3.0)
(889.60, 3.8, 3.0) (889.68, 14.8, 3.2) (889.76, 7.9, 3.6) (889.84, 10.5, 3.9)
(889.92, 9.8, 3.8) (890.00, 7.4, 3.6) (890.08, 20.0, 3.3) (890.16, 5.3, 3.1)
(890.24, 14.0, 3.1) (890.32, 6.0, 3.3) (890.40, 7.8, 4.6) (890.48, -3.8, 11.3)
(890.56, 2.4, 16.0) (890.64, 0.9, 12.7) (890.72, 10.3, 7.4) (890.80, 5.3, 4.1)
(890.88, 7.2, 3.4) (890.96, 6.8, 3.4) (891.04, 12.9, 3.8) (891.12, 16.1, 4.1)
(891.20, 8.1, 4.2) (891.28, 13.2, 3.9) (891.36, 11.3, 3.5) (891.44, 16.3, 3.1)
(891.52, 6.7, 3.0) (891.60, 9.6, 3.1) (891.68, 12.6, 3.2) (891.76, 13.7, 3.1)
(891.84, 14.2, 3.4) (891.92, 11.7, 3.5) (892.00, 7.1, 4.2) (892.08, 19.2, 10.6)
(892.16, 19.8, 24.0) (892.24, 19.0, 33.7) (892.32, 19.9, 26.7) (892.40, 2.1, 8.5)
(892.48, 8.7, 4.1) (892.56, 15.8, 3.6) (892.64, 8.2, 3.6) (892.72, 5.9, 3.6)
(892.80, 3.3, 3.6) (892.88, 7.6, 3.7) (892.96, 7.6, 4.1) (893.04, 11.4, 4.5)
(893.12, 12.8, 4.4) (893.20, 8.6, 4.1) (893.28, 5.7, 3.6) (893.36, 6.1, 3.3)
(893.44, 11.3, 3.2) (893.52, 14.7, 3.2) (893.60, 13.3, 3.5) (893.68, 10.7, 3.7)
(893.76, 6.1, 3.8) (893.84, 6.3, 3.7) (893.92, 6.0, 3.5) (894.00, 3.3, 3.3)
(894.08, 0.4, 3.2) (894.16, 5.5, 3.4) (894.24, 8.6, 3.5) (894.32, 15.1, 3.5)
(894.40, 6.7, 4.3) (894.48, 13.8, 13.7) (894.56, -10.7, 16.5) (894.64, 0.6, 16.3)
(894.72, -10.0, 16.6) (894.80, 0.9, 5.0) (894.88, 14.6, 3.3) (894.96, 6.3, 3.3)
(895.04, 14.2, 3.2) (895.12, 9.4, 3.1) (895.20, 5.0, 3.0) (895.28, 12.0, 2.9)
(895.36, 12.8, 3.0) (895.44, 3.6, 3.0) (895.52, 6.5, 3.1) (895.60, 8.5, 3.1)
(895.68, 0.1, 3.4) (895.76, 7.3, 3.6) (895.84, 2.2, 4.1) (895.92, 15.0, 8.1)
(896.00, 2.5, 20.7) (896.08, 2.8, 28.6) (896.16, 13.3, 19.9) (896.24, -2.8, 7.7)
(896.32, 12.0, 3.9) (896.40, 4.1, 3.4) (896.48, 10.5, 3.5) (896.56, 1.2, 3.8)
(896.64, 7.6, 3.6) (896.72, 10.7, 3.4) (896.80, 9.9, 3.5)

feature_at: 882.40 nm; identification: Halpha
